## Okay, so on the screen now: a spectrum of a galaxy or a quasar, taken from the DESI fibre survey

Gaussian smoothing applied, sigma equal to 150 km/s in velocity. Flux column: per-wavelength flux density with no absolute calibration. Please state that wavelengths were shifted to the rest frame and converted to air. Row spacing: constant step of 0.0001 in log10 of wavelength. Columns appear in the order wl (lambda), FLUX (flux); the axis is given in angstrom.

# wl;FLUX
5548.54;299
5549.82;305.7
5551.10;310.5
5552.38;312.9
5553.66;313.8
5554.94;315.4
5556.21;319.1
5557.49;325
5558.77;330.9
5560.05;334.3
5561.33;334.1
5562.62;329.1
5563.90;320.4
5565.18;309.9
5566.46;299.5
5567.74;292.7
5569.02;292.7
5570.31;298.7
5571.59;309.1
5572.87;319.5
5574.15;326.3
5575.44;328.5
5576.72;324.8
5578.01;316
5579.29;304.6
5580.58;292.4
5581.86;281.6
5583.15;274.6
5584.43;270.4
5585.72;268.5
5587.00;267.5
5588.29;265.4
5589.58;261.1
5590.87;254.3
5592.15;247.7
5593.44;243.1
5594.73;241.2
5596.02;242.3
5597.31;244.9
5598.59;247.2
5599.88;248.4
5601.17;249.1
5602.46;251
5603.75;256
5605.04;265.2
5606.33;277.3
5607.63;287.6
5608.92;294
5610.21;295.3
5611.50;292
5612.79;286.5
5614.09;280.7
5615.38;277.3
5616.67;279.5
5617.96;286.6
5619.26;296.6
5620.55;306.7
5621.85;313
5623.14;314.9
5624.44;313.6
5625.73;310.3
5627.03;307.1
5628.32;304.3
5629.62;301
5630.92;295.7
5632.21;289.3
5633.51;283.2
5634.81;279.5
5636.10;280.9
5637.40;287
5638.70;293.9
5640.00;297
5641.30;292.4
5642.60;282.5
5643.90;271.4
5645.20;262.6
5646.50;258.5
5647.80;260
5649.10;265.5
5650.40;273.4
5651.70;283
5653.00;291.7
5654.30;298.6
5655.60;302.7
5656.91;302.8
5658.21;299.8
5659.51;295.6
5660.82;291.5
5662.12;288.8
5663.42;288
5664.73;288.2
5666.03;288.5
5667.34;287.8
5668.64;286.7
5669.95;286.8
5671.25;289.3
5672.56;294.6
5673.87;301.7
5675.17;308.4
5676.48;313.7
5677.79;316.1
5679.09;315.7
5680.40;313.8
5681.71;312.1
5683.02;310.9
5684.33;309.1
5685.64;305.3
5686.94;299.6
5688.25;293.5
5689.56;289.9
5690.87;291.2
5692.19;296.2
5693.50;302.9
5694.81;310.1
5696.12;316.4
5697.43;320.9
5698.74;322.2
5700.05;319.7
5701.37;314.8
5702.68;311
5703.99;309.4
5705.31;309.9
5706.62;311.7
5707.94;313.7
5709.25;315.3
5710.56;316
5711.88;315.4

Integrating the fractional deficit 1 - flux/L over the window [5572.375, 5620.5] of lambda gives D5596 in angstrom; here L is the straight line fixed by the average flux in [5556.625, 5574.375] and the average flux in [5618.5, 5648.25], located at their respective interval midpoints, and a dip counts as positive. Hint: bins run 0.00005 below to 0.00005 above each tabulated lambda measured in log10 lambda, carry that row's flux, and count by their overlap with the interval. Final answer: 4.3 angstrom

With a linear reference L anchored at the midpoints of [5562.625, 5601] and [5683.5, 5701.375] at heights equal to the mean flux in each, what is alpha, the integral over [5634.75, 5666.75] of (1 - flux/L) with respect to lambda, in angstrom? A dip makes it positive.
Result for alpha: 1.34 angstrom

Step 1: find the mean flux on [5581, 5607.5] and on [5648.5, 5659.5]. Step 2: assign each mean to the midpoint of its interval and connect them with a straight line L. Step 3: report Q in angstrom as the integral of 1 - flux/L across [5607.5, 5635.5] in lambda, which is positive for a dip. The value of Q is -2.3 angstrom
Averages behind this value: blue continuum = 259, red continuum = 290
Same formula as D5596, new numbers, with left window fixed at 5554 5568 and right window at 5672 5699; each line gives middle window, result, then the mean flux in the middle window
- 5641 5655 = 1.6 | 276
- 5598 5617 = 2.6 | 272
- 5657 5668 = 0.6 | 292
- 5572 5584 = 0.4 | 307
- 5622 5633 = 0.3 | 305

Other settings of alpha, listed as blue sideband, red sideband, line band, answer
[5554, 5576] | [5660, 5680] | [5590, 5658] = 5.6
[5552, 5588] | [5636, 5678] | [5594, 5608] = 2.1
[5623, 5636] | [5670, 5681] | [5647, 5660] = 0.7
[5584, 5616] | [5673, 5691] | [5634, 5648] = 0.3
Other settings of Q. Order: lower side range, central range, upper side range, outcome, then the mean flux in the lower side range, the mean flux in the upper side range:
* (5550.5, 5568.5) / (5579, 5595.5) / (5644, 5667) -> 2.25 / 318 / 284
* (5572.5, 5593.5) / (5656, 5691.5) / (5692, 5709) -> 0.90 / 286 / 313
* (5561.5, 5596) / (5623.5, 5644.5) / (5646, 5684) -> -0.08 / 290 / 294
